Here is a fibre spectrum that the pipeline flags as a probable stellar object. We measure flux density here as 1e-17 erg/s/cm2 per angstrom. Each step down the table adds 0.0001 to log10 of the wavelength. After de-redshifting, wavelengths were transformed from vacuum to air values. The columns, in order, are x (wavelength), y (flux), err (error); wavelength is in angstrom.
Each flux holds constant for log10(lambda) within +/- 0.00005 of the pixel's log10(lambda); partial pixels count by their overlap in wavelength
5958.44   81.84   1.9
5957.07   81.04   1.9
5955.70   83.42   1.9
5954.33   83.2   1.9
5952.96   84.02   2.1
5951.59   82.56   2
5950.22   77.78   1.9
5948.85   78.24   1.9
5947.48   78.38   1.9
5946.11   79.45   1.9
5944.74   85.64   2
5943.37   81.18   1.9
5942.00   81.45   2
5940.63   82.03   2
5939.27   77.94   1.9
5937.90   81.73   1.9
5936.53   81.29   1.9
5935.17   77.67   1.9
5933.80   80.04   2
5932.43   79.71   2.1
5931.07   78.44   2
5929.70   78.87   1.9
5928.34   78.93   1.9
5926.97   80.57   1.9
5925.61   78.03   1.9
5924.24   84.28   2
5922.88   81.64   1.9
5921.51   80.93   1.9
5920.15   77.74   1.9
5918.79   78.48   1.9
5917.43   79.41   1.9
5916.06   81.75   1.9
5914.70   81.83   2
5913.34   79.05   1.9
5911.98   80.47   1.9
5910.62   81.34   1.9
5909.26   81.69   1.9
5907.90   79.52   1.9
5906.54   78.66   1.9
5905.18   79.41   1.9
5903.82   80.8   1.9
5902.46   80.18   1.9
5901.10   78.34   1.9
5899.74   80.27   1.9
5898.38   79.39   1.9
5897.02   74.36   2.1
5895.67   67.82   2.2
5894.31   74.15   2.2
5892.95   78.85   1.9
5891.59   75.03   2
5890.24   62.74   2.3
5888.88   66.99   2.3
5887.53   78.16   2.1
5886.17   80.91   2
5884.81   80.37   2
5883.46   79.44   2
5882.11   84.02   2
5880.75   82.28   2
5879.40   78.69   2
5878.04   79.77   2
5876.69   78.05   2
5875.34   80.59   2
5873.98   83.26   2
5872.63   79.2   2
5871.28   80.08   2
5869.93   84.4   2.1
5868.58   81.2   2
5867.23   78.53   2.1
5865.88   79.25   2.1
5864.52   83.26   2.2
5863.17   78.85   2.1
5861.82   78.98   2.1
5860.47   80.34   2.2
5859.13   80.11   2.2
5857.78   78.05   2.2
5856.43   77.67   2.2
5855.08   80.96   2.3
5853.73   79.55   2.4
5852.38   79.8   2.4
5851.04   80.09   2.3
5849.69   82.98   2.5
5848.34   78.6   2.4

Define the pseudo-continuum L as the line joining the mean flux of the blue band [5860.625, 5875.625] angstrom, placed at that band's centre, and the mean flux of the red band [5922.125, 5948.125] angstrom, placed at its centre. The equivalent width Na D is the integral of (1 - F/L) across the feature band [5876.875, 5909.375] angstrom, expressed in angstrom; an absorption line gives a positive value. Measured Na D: 1.22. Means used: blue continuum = 80.6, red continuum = 80.4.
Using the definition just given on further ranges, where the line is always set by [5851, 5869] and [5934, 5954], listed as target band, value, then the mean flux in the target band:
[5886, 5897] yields 1.00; 72.8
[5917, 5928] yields 0.05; 80.1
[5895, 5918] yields 0.34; 79.1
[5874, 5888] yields -0.07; 80.3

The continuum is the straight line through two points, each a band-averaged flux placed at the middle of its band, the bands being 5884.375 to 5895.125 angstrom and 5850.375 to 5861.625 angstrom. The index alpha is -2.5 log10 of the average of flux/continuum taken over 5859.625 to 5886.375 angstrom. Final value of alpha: -0.050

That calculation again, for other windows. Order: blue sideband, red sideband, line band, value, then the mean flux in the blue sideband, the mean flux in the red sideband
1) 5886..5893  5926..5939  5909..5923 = -0.05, 72.8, 79.6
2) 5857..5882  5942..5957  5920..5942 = 0.01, 80.3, 81.4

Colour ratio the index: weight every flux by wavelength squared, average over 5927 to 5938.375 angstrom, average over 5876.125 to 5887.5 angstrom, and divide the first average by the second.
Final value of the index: 1.01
